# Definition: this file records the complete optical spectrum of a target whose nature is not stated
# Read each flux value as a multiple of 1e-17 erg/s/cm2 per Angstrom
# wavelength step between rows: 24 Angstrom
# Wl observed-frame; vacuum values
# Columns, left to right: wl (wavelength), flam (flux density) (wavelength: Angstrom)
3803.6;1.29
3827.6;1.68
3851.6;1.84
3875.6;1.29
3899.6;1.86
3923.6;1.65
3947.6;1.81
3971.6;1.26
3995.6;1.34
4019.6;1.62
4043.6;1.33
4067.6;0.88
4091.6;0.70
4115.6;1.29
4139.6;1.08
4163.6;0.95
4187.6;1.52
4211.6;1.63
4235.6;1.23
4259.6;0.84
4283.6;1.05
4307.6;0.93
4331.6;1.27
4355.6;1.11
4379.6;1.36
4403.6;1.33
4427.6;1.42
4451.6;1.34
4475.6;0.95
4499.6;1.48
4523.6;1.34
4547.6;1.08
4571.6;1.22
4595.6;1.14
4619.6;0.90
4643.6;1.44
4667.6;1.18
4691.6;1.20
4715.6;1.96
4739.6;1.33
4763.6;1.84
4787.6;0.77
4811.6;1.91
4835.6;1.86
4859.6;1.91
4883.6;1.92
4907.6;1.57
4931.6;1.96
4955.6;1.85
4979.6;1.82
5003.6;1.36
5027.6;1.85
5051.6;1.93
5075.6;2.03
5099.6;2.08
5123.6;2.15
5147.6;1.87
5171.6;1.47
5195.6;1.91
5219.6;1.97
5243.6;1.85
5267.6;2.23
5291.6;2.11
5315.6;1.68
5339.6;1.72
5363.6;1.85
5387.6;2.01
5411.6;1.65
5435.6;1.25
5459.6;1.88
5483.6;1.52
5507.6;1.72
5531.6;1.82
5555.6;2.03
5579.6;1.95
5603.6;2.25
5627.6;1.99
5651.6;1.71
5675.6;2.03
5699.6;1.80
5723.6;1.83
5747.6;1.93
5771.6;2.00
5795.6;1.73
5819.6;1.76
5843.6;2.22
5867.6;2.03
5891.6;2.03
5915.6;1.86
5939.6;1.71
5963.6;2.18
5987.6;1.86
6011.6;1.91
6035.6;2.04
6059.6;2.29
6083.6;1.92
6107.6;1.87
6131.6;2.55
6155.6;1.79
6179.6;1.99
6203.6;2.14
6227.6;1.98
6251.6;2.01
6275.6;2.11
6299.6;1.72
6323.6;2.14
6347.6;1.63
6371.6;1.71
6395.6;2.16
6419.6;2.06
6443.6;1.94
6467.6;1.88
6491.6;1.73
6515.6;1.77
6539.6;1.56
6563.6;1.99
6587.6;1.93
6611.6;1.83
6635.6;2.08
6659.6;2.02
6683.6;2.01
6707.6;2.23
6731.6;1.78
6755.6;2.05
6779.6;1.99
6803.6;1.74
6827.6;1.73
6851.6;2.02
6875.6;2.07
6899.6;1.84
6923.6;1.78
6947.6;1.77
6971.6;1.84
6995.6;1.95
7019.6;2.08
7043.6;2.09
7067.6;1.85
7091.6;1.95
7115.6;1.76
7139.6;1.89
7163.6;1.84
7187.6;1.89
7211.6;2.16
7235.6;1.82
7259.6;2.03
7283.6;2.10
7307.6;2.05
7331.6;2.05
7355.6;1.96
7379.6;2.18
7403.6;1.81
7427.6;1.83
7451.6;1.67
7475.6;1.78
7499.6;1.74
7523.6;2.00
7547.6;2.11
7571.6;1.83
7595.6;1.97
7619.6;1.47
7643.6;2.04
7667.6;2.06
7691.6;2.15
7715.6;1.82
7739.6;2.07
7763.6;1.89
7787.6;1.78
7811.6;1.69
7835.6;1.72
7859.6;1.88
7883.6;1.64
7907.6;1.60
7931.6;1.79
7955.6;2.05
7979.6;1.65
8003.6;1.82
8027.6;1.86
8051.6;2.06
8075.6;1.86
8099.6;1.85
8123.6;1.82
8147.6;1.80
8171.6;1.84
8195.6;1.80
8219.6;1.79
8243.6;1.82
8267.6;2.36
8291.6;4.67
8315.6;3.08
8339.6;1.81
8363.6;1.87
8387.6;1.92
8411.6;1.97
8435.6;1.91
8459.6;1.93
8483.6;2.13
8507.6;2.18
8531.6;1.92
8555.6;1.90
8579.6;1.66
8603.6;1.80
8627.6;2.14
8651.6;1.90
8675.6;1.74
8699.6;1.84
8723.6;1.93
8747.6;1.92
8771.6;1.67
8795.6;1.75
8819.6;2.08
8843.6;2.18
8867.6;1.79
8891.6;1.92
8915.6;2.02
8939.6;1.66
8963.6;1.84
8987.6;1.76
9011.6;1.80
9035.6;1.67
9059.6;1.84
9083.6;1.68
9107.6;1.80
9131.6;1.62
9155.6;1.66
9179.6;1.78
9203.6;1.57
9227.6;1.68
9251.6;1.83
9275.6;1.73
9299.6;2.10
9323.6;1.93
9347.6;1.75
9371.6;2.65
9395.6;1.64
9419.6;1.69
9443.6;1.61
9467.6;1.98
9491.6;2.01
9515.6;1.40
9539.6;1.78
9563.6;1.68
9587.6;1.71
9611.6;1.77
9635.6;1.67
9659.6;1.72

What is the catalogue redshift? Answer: 0.26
